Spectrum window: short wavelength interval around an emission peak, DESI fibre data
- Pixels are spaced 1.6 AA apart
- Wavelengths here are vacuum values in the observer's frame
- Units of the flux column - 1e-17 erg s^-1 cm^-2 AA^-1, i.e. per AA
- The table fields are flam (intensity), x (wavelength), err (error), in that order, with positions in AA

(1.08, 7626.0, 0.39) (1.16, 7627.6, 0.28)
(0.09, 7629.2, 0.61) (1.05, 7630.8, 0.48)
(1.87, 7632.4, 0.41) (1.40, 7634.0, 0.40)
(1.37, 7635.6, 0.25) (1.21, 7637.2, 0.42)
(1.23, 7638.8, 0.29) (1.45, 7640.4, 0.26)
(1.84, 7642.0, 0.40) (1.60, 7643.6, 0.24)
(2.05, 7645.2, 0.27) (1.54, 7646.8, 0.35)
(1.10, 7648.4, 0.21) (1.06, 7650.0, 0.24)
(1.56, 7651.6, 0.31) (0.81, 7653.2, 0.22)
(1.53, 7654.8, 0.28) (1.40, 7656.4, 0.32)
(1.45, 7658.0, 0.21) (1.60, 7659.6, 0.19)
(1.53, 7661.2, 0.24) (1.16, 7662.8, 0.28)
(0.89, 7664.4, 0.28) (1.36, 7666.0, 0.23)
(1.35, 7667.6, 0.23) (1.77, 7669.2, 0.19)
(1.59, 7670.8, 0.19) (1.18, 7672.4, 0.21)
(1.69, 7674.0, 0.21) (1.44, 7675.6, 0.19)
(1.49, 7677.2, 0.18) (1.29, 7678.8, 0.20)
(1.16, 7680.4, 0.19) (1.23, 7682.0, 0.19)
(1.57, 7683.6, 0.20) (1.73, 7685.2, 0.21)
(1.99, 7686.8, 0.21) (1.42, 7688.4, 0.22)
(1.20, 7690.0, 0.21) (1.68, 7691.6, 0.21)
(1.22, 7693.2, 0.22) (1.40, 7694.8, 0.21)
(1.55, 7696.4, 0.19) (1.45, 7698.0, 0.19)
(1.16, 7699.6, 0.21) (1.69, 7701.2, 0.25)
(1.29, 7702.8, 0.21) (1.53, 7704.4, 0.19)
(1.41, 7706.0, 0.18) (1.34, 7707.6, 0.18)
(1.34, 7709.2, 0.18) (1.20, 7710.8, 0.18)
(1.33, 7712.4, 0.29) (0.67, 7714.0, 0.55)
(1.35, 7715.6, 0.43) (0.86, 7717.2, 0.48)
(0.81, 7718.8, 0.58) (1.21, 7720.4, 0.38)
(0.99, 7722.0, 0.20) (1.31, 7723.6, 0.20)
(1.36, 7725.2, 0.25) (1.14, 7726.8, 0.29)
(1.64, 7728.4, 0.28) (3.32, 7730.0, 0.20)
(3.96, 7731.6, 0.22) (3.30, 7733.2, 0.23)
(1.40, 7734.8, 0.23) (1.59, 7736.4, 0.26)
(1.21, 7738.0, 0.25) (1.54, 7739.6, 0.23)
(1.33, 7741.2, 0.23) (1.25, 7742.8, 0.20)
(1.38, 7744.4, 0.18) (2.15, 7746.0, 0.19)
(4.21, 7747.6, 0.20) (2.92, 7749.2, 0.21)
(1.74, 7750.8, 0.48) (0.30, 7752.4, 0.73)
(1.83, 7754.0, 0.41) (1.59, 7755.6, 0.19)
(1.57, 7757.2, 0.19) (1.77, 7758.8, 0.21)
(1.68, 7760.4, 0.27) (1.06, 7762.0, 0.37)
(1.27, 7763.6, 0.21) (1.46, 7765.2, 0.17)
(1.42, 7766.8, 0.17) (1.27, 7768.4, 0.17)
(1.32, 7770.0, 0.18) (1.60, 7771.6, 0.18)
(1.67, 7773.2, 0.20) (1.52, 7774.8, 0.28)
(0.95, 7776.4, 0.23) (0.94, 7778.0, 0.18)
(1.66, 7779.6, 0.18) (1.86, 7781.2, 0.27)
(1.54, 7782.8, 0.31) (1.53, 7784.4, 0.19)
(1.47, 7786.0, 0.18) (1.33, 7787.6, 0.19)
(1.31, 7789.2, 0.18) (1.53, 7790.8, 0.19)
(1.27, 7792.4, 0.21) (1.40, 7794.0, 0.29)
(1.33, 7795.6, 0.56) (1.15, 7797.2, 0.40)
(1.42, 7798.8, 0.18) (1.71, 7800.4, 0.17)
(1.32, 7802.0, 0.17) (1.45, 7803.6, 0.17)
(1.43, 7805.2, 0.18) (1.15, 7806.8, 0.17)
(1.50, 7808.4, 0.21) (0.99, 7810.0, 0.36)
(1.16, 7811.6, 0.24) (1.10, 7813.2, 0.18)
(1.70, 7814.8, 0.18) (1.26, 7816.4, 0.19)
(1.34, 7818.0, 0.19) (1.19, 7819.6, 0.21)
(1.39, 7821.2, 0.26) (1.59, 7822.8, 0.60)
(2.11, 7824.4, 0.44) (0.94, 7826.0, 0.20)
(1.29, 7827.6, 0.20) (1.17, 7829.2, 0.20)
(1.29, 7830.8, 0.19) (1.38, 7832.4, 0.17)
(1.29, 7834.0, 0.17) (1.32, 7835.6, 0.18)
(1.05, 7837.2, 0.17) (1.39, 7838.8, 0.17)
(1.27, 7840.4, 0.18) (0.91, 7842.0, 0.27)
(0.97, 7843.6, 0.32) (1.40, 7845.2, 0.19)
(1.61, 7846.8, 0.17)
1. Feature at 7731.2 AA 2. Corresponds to [S II]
